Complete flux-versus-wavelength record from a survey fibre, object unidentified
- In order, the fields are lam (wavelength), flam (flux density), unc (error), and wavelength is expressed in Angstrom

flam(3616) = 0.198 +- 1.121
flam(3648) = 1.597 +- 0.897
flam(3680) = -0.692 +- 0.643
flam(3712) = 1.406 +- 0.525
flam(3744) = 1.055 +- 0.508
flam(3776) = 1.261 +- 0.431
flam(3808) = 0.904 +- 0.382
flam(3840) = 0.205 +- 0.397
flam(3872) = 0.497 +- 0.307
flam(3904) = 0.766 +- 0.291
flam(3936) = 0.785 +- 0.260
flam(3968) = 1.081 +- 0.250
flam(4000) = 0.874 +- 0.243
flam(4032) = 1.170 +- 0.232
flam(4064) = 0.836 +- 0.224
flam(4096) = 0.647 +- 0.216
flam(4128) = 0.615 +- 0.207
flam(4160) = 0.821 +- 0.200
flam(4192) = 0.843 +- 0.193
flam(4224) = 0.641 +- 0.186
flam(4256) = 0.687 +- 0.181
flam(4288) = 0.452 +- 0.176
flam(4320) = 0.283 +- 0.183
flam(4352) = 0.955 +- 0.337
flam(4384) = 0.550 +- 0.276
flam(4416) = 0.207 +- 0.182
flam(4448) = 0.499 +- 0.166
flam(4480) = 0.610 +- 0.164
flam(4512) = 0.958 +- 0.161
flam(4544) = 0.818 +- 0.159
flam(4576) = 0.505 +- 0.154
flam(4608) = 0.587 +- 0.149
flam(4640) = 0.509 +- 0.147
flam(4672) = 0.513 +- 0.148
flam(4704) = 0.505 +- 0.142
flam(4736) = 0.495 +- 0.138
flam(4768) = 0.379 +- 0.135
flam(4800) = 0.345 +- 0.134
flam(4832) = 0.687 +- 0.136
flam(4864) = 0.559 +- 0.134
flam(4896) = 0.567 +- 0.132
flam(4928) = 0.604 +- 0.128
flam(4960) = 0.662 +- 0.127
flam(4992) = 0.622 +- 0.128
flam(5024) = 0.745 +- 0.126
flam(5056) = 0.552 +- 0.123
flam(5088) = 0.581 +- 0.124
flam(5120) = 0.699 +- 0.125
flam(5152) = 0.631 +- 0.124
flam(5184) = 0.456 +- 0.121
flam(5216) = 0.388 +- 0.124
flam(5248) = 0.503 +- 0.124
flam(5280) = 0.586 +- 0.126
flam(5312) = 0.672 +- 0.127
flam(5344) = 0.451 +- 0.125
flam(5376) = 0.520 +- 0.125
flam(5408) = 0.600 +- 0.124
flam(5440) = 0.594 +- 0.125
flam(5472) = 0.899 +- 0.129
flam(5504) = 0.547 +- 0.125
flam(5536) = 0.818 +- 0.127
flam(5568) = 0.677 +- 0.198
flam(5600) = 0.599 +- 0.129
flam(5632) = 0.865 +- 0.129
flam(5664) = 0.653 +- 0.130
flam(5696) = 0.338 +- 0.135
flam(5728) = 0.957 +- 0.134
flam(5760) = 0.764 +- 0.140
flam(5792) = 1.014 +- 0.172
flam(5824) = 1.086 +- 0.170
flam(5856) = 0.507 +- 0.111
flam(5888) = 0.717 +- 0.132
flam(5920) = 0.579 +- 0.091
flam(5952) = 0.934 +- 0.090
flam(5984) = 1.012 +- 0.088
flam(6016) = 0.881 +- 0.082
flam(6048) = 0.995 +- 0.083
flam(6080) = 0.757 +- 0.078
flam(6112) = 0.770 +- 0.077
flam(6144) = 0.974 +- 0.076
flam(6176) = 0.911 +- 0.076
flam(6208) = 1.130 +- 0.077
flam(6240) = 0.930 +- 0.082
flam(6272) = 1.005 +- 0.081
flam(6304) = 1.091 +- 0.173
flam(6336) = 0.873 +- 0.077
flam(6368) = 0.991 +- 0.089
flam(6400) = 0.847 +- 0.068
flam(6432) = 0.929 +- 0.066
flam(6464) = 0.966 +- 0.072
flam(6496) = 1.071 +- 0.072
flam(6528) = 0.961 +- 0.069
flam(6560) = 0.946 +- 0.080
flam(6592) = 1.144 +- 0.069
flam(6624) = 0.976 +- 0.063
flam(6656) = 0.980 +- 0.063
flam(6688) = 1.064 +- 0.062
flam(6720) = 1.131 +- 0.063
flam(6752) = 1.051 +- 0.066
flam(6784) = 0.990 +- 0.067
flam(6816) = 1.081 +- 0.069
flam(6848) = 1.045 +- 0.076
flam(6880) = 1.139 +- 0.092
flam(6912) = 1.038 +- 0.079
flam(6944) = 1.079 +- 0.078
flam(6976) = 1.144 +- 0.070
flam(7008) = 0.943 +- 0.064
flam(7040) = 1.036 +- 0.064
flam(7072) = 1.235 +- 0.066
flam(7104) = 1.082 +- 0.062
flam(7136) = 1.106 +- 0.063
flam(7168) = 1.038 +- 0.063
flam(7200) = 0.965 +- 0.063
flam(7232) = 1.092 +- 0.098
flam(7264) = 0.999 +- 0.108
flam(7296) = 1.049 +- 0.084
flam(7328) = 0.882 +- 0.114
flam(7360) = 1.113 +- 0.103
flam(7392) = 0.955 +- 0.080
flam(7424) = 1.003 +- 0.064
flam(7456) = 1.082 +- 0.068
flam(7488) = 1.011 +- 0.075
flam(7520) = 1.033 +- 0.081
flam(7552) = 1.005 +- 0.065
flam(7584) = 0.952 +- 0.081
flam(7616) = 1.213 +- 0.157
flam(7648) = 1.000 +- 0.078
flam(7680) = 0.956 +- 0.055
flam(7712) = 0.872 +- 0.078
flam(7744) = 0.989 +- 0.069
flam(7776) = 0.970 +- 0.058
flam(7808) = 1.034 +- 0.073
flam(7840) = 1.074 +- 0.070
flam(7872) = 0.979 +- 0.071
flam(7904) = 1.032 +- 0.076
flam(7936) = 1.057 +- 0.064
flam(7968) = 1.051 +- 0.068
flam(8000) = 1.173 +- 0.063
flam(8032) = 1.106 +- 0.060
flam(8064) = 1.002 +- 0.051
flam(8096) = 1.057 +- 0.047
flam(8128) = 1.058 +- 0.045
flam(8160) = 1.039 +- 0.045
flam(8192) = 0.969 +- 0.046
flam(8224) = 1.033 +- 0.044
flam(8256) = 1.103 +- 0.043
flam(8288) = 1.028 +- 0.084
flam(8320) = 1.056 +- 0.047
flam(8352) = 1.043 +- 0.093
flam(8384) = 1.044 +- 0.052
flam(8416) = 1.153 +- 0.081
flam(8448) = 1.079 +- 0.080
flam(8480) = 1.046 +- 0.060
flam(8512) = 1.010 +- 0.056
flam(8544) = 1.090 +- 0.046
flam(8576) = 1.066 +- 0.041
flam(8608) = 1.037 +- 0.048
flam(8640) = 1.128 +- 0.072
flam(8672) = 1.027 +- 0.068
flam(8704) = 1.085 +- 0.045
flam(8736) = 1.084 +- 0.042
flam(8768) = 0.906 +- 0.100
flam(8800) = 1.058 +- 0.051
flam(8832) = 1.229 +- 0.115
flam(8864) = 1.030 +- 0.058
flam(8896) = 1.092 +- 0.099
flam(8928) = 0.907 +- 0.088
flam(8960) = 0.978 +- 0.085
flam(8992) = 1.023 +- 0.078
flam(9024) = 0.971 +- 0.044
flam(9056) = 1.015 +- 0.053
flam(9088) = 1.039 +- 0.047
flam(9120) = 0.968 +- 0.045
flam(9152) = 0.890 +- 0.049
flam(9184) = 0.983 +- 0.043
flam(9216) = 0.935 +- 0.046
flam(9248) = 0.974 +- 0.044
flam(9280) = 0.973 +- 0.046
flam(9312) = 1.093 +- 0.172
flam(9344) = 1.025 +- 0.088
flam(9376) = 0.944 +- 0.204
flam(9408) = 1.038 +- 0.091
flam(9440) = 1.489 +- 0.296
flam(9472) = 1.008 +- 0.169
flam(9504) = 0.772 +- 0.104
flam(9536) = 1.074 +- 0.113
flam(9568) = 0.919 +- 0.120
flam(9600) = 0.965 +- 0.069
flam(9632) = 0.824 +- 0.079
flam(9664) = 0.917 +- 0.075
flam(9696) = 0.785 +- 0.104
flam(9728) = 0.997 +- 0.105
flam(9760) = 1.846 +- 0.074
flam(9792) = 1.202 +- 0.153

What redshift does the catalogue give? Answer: 0.488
